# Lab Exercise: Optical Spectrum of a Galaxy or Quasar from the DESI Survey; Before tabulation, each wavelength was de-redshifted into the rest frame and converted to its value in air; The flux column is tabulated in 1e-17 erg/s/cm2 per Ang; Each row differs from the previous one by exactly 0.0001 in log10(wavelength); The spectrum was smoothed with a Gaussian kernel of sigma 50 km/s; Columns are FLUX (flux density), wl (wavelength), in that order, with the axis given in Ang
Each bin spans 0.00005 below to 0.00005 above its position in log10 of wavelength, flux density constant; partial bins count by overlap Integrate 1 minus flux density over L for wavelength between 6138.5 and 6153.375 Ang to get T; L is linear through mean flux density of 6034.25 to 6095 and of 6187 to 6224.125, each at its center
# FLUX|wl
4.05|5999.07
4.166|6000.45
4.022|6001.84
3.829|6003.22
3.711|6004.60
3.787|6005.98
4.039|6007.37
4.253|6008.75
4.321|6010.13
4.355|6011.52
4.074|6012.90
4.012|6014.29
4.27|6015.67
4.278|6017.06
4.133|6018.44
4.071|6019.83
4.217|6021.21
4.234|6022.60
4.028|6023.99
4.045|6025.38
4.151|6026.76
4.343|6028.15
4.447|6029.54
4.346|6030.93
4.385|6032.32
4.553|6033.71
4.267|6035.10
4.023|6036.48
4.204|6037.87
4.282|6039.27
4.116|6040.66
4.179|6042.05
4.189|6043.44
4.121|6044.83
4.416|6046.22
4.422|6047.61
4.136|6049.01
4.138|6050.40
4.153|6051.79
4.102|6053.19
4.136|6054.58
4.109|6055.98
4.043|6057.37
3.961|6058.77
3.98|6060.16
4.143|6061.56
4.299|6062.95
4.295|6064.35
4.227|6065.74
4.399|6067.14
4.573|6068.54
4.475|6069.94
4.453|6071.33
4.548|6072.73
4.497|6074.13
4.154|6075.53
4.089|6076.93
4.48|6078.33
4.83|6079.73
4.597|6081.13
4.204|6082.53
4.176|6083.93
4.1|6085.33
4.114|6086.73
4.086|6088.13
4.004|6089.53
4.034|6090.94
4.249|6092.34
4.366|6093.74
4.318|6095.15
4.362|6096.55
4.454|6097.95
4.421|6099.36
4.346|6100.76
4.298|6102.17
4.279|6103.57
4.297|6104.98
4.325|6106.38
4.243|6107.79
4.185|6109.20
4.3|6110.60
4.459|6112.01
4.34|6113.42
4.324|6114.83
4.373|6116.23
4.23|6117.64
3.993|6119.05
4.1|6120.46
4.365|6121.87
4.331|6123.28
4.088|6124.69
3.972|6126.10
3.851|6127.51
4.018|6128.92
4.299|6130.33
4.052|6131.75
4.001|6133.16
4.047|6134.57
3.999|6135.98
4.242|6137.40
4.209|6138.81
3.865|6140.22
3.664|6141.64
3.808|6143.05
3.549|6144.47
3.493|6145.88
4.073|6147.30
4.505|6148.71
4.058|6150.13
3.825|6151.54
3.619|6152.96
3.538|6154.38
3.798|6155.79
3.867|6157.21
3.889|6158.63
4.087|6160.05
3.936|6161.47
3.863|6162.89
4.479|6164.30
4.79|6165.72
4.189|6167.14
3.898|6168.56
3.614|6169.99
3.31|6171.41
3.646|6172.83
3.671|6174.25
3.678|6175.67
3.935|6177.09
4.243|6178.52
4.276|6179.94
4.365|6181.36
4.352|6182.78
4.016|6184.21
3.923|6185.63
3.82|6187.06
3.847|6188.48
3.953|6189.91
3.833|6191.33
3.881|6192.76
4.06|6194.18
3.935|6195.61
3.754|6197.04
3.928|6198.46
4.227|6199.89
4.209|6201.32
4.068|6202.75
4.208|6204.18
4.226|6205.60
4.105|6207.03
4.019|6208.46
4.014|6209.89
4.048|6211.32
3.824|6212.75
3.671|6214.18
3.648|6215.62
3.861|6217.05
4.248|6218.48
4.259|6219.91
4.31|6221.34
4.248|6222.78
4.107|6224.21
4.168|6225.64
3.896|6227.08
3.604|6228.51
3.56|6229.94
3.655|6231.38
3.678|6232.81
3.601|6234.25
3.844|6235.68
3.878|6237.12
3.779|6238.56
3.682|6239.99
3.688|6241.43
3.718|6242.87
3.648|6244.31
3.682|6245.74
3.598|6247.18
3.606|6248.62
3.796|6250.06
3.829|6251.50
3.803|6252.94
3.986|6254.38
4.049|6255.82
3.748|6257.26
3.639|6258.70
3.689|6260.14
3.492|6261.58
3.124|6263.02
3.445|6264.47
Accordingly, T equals 0.85 Ang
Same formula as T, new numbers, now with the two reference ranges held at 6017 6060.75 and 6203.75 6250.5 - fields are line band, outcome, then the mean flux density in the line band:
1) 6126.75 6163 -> 0.8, 3.93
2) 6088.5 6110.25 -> -1.0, 4.28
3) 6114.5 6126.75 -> -0.4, 4.2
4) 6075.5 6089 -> -0.5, 4.29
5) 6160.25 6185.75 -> -0.3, 4.01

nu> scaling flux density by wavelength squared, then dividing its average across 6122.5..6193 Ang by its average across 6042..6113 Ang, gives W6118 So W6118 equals 0.95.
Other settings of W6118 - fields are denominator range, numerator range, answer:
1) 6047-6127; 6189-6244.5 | 0.96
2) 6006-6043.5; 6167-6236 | 0.99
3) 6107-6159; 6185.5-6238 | 1.00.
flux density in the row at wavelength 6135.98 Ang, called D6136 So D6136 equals 3.999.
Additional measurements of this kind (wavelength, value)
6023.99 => 4.028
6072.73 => 4.548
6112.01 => 4.459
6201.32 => 4.209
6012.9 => 4.074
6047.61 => 4.422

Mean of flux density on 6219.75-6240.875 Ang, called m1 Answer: 3.87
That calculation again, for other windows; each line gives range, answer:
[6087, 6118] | 4.28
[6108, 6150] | 4.1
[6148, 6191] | 3.97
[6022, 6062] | 4.19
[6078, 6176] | 4.1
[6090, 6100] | 4.3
